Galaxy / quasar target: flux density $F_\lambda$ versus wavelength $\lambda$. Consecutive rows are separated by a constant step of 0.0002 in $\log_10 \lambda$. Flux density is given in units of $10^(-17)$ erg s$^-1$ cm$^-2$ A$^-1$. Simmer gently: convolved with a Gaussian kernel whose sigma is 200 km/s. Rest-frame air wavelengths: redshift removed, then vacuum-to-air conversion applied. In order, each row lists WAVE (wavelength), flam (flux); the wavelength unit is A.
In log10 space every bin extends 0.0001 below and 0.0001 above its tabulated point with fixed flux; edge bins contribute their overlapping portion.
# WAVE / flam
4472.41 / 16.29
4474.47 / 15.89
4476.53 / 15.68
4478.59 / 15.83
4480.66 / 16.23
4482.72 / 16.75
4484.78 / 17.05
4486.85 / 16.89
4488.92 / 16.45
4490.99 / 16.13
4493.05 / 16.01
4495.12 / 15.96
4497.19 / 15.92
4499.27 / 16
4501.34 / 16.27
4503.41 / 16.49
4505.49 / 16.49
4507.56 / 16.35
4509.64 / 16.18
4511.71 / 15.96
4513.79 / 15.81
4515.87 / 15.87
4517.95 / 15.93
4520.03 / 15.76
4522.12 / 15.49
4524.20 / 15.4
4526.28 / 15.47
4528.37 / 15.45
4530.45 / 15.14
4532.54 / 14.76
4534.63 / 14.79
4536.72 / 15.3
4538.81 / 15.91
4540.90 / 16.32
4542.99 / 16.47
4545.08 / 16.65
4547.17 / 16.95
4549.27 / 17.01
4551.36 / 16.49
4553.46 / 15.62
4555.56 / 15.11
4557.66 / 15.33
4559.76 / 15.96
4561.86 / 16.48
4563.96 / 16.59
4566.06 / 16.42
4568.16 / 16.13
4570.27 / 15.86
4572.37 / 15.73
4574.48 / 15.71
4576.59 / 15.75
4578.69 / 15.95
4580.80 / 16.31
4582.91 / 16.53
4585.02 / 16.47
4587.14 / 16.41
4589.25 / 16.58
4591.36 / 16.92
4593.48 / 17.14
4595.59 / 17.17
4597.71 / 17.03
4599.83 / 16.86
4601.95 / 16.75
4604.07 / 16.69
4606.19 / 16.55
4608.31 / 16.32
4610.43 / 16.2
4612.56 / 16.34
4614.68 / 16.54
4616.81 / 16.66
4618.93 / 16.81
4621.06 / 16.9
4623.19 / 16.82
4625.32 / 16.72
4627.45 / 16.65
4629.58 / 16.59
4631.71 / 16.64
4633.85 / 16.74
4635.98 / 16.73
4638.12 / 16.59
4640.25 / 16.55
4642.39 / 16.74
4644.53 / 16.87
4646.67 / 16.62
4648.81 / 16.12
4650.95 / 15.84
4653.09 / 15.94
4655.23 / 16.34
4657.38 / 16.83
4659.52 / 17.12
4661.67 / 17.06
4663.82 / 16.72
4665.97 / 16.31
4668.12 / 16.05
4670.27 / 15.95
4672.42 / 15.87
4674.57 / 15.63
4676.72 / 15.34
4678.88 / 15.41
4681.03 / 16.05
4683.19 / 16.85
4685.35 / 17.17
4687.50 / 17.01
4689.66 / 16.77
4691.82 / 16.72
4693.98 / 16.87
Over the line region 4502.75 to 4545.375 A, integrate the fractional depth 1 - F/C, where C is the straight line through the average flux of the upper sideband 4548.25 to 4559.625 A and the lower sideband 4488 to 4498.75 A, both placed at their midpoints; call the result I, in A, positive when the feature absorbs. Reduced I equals 0.6 A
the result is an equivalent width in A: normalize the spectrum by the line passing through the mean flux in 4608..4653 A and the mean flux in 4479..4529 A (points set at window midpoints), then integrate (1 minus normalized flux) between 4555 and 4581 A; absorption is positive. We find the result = 0.6 A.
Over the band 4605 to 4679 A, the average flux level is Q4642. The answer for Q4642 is 16.4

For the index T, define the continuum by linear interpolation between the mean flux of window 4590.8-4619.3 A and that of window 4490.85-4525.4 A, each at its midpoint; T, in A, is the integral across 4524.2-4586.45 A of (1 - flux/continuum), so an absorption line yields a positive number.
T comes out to 1.5 A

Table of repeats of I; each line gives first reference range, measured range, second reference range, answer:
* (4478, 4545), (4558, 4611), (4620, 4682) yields -0.69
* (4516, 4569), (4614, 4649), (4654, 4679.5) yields -1.19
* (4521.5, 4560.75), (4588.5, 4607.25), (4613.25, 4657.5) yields -0.69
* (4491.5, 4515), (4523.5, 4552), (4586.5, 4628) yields 0.81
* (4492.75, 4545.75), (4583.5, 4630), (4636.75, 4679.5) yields -1.59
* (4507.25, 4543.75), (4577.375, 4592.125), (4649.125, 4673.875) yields -0.43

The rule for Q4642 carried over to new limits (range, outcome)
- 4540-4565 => 16.2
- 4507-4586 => 15.9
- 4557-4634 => 16.5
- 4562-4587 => 16.2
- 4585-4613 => 16.7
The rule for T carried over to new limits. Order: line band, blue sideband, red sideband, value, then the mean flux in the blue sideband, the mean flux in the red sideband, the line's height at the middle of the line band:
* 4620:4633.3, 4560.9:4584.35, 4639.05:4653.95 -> -0.3 A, 16.1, 16.4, 16.3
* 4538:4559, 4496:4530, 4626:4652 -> -0.1 A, 15.9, 16.6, 16.1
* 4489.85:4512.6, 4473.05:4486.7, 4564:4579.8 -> 0.1 A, 16.3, 16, 16.2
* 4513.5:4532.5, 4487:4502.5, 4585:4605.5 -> 0.9 A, 16.2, 16.8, 16.3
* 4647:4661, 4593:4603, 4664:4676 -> -0.2 A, 17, 16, 16.2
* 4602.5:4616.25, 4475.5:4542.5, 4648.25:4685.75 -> -0.3 A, 15.9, 16.2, 16.1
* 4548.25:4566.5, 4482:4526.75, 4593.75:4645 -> 0.3 A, 16.1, 16.7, 16.4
